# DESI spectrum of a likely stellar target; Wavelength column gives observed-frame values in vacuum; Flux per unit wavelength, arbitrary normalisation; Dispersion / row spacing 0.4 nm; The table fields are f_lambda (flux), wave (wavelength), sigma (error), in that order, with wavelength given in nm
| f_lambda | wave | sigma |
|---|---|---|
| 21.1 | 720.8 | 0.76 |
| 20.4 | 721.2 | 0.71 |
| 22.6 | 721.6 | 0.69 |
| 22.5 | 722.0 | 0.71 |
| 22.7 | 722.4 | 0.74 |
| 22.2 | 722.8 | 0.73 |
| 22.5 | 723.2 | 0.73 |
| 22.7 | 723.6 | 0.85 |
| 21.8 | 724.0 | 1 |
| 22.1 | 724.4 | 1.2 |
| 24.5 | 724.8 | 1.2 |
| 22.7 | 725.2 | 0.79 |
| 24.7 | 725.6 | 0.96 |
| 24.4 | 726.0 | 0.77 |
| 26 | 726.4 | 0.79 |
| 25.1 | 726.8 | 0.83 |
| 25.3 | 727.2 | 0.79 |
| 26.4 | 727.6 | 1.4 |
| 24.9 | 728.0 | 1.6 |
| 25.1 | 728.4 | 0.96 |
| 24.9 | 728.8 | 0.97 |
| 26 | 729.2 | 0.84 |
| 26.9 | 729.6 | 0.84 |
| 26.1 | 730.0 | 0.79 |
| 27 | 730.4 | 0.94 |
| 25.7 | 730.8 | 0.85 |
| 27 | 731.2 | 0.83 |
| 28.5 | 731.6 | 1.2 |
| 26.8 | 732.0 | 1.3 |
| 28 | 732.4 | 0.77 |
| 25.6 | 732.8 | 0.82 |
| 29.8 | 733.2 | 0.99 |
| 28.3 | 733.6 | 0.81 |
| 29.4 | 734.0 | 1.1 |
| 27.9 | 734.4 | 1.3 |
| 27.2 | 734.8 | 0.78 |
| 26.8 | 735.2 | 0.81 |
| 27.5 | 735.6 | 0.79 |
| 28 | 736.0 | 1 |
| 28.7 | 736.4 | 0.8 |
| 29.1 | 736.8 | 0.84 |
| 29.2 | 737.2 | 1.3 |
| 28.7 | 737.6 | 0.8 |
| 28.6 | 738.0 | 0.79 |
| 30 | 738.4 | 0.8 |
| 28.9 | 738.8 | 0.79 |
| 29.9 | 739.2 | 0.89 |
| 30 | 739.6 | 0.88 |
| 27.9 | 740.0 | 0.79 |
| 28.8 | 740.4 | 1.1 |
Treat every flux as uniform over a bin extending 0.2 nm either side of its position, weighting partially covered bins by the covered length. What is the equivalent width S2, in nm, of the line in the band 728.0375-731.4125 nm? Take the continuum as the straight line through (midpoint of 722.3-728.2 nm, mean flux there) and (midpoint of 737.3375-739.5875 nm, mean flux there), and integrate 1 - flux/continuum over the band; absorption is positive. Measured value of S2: -0.04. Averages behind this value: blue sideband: 23.9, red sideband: 29.3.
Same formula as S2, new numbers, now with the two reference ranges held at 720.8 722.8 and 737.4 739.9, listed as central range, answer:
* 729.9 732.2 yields -0.08 nm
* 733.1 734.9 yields -0.08 nm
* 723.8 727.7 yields -0.09 nm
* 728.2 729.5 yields -0.02 nm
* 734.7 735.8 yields 0.03 nm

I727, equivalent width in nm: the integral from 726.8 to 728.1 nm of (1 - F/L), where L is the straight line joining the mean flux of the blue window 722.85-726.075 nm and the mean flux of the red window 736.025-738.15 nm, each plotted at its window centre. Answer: -0.06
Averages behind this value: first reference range 23.1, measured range 25.5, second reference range 28.8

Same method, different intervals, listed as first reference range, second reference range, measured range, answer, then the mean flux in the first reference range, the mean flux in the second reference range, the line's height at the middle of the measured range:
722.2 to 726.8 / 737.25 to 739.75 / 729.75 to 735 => -0.148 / 23.4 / 29.3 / 26.7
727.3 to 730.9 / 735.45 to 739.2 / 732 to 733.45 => -0.027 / 25.9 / 28.8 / 27.2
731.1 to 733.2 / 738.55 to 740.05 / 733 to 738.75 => -0.021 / 27.4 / 29.3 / 28.4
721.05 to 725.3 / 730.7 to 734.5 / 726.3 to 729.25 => -0.047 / 22.4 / 27.7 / 25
